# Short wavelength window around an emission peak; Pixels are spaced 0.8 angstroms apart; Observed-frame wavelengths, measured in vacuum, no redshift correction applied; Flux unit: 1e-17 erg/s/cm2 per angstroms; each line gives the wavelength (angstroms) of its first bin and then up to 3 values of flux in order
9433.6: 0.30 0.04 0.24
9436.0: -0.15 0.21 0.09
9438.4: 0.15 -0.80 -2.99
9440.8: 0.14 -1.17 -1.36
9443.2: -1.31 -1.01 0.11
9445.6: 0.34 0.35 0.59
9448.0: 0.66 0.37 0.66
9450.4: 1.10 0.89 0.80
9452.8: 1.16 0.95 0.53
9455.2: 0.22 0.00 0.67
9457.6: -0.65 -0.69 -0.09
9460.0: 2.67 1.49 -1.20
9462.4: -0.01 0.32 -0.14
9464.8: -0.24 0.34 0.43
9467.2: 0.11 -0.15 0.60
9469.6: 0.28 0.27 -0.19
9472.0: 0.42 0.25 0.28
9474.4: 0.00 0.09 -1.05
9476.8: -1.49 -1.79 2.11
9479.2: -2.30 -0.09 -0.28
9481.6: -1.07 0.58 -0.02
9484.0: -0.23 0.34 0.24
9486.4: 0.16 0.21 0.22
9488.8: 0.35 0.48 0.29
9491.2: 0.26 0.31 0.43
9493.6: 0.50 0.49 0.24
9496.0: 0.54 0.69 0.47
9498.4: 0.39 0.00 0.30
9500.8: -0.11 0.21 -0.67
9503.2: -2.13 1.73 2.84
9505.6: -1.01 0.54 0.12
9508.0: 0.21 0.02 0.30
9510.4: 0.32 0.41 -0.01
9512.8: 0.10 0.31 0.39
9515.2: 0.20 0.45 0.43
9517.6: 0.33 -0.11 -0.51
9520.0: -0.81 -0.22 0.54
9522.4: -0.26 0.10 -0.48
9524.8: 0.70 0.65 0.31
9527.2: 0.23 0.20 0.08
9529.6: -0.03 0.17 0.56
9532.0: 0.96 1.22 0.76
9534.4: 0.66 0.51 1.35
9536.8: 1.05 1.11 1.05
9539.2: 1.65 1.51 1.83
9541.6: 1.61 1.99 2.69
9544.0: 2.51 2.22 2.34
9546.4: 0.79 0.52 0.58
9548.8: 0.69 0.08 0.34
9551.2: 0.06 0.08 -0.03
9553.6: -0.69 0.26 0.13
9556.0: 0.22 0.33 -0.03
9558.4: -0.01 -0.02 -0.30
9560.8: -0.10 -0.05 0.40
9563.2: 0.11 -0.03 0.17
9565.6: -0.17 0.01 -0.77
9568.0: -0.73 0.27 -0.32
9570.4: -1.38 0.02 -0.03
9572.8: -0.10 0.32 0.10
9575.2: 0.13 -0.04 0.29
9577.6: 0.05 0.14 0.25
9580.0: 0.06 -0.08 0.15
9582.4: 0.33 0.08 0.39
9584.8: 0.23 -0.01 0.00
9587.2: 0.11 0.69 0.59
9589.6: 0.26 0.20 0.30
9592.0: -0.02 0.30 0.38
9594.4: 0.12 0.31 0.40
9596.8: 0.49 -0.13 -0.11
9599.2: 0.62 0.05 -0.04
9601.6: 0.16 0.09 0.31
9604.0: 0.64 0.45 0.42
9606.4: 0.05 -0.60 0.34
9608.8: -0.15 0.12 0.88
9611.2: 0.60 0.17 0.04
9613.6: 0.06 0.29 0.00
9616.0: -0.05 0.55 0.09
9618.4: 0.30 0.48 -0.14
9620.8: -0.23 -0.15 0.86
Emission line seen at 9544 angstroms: [O III]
